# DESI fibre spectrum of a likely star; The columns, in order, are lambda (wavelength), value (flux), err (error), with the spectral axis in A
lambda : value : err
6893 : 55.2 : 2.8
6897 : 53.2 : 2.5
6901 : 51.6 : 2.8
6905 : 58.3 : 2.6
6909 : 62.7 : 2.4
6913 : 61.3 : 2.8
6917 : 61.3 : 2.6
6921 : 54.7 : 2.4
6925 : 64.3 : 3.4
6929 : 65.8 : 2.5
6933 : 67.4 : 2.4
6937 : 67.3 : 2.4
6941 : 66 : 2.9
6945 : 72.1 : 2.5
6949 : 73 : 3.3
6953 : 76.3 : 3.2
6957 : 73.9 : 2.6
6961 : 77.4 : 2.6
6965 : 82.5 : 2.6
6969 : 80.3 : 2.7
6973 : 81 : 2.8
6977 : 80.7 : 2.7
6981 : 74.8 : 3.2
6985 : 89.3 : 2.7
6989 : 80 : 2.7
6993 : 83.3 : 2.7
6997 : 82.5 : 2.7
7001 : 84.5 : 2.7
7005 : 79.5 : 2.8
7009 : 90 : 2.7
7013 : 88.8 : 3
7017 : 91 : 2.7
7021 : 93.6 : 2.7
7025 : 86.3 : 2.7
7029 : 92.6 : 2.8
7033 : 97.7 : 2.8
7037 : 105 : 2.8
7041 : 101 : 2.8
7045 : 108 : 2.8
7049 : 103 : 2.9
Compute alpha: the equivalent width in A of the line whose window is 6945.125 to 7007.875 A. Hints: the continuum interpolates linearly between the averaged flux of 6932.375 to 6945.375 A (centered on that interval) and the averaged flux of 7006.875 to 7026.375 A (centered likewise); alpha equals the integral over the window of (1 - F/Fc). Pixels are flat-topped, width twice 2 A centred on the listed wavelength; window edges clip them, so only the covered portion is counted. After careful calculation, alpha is -1.16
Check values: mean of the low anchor 67.8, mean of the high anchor 90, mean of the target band 79.8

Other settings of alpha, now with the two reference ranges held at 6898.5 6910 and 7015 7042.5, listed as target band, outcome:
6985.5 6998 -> 0.2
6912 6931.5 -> 0.2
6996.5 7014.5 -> 0.6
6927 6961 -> -0.7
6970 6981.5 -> -0.1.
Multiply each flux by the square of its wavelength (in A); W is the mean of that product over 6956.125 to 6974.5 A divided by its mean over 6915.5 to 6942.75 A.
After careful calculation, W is 1.25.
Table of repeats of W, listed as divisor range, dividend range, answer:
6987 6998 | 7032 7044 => 1.26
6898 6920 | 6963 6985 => 1.40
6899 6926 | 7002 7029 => 1.54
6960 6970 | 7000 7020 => 1.10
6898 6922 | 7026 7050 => 1.79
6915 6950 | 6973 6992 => 1.26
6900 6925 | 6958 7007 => 1.40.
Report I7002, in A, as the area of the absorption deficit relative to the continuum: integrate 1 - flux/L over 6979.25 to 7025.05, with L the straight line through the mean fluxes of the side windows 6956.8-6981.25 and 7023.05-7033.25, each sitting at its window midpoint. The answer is 0.4 A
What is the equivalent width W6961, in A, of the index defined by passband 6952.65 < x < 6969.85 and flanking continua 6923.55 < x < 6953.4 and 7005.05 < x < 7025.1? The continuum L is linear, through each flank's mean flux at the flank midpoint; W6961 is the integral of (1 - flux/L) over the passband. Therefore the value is -0.75 A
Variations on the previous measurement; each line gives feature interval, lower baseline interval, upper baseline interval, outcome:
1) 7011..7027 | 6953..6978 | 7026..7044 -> 0.74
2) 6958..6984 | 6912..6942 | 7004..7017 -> -1.23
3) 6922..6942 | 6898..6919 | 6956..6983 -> 0.27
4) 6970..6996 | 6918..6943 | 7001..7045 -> -0.35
